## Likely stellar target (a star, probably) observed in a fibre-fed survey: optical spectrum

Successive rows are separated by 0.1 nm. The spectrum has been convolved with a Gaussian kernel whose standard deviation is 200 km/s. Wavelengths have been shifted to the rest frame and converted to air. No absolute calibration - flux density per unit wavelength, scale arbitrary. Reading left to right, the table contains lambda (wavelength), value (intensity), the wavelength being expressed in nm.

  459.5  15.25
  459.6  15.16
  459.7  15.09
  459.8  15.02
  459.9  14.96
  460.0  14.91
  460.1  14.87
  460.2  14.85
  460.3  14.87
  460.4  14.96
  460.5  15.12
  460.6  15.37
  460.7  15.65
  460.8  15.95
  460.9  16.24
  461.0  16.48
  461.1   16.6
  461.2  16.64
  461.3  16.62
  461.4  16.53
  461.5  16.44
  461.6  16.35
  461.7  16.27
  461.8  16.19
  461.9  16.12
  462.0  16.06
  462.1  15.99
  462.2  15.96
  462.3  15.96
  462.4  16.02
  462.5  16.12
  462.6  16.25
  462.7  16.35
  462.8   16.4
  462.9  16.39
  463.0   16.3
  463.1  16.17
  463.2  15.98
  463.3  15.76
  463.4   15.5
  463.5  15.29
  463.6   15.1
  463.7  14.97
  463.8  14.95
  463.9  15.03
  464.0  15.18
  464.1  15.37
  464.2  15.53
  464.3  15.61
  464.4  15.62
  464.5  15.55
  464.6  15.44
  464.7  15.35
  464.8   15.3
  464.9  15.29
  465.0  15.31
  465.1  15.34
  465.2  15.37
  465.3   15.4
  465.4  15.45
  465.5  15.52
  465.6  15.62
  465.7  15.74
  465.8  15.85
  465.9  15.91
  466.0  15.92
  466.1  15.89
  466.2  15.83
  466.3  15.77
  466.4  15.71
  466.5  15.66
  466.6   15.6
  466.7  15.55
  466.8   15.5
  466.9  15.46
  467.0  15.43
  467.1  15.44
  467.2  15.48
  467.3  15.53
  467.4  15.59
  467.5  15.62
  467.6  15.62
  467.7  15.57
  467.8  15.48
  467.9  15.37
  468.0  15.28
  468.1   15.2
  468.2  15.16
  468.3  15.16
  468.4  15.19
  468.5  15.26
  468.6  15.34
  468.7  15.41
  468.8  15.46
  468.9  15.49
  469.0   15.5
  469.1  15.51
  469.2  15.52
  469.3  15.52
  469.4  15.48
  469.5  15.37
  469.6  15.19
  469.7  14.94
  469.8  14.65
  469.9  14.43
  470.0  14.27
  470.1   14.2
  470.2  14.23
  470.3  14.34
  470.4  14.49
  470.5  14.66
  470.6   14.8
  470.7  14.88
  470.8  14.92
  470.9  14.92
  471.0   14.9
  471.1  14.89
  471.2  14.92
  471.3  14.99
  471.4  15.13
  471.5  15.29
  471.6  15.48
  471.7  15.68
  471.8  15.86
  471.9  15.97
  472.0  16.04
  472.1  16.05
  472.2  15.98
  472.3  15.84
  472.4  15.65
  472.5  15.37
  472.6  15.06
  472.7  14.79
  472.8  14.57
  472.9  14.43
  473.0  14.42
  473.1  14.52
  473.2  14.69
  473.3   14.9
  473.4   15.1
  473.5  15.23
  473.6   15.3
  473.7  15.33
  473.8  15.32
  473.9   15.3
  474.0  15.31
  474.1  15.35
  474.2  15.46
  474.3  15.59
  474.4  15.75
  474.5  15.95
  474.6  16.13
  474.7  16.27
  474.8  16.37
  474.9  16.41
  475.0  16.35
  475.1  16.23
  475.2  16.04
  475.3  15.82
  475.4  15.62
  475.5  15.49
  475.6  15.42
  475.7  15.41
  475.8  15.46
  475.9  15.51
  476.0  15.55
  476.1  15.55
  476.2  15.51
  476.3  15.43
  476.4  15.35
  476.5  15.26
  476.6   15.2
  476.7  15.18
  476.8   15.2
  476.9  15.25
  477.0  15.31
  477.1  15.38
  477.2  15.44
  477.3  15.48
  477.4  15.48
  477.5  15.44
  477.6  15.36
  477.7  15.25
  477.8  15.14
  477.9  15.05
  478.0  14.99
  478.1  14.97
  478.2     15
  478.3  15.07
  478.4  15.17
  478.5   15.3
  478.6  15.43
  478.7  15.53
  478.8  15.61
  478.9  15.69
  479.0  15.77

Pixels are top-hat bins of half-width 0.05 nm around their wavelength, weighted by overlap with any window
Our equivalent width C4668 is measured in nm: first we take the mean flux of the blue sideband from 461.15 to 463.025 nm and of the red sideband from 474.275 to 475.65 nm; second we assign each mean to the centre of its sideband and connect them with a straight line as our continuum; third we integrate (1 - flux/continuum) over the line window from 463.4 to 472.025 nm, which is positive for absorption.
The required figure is 0.44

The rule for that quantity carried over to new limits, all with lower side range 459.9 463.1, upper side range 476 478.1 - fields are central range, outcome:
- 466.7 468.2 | 0.02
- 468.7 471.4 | 0.11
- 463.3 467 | 0.07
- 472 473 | 0.01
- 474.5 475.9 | -0.05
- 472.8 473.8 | 0.04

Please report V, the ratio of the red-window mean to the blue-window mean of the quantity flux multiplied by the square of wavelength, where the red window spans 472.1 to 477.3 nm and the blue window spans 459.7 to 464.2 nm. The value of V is 1.03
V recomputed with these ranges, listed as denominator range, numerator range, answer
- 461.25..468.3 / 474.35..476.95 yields 1.05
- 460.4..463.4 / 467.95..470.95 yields 0.96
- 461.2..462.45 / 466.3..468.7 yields 0.98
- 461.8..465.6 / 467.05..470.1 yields 1.00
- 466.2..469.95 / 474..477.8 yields 1.05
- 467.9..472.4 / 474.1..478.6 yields 1.05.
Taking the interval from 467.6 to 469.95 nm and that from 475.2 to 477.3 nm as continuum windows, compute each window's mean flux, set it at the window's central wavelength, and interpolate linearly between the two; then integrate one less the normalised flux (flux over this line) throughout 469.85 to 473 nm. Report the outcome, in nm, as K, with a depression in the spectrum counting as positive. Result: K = 0.06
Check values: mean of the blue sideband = 15.3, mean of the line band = 15.1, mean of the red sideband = 15.4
